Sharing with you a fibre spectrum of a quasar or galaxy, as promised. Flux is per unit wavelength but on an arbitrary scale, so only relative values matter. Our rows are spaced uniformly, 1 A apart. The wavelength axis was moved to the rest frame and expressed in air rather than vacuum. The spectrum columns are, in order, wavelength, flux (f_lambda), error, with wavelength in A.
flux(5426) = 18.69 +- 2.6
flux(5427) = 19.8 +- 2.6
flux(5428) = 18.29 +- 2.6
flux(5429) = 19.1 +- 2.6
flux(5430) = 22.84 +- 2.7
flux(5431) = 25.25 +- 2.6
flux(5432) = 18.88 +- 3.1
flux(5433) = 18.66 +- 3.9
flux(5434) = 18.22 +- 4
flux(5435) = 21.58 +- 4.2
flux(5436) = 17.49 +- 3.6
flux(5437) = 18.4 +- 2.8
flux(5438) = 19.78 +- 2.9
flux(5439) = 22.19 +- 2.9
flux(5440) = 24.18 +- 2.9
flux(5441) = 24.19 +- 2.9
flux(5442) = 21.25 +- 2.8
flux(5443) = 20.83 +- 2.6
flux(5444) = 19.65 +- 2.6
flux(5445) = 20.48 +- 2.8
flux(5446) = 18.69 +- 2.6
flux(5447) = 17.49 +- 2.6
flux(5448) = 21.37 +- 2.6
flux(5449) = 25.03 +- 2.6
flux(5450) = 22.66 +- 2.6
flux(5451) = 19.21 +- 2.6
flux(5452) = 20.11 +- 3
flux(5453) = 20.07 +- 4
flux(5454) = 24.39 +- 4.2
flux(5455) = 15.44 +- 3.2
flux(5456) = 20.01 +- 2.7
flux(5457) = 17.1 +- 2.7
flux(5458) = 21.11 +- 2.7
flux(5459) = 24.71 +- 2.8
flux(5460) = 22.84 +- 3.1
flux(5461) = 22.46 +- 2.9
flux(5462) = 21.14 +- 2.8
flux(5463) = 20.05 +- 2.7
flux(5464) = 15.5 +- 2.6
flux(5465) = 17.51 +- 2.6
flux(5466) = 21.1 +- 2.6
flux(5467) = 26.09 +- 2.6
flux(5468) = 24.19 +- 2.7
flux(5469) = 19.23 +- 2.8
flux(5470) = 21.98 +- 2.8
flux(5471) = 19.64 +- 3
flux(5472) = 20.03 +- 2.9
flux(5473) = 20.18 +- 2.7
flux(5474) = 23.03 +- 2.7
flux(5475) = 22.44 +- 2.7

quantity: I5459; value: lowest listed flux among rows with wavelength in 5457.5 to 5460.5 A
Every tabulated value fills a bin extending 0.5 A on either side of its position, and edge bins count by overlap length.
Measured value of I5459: 21.11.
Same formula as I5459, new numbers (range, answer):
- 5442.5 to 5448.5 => 17.49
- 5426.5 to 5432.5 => 18.29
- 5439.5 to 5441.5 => 24.18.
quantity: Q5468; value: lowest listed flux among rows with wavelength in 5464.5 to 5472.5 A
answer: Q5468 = 17.51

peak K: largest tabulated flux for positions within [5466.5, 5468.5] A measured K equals 26.09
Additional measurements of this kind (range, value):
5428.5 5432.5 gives 25.25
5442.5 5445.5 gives 20.83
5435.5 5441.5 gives 24.19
